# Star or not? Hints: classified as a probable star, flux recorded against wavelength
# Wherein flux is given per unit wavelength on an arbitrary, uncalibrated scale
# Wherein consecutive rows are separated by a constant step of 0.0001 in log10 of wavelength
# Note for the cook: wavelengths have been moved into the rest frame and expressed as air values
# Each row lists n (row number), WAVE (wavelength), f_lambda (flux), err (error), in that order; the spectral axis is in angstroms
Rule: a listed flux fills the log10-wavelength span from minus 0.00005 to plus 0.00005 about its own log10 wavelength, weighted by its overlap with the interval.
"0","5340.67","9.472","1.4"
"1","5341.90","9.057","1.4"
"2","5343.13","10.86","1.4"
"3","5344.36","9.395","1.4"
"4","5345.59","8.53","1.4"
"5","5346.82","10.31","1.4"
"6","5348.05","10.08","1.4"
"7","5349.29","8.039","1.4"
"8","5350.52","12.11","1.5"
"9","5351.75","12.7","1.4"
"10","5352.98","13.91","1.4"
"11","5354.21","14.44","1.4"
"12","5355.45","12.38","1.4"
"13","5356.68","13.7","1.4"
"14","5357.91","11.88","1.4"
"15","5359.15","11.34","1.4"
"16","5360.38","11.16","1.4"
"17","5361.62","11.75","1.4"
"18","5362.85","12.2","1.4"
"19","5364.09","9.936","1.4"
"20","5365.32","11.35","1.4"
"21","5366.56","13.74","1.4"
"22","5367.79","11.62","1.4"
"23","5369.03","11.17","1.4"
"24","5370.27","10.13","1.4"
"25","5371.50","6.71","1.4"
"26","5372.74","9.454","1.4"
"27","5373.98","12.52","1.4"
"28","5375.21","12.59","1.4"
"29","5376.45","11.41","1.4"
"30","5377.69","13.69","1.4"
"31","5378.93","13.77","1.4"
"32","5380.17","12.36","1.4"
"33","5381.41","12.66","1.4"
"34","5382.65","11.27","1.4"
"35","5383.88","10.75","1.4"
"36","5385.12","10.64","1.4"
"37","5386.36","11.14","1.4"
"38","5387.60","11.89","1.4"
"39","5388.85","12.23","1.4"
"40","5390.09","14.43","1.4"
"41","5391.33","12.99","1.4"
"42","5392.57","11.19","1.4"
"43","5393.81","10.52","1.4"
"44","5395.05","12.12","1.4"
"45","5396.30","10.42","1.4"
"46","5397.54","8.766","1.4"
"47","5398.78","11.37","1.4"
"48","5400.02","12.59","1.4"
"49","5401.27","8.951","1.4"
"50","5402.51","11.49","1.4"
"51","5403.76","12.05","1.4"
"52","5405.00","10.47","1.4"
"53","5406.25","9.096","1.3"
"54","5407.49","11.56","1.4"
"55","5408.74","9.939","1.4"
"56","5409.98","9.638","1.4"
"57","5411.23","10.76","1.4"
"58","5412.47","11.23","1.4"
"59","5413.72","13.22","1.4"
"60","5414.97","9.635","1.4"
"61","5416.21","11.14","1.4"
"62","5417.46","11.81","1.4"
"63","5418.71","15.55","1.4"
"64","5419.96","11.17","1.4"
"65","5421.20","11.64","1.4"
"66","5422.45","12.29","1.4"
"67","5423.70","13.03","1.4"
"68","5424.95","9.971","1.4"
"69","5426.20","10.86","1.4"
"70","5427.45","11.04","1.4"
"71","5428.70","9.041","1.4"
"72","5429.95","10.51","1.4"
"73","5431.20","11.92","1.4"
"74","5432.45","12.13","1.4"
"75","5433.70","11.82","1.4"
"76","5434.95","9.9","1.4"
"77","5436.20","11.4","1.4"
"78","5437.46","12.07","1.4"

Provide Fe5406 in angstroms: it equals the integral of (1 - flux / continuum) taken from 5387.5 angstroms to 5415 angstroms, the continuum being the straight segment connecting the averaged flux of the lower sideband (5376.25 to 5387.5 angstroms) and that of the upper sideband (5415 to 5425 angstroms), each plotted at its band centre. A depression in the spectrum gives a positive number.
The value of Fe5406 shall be 1.9 angstroms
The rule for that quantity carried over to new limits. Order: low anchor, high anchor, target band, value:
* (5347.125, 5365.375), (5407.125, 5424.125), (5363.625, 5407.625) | 1.2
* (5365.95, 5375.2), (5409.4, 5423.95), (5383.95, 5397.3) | -0.4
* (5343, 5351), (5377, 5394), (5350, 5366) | -2.7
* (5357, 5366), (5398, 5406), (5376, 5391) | -1.3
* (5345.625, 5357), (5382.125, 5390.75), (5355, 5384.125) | 0.3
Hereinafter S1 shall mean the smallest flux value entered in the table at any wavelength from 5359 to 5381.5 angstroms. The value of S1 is 6.71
